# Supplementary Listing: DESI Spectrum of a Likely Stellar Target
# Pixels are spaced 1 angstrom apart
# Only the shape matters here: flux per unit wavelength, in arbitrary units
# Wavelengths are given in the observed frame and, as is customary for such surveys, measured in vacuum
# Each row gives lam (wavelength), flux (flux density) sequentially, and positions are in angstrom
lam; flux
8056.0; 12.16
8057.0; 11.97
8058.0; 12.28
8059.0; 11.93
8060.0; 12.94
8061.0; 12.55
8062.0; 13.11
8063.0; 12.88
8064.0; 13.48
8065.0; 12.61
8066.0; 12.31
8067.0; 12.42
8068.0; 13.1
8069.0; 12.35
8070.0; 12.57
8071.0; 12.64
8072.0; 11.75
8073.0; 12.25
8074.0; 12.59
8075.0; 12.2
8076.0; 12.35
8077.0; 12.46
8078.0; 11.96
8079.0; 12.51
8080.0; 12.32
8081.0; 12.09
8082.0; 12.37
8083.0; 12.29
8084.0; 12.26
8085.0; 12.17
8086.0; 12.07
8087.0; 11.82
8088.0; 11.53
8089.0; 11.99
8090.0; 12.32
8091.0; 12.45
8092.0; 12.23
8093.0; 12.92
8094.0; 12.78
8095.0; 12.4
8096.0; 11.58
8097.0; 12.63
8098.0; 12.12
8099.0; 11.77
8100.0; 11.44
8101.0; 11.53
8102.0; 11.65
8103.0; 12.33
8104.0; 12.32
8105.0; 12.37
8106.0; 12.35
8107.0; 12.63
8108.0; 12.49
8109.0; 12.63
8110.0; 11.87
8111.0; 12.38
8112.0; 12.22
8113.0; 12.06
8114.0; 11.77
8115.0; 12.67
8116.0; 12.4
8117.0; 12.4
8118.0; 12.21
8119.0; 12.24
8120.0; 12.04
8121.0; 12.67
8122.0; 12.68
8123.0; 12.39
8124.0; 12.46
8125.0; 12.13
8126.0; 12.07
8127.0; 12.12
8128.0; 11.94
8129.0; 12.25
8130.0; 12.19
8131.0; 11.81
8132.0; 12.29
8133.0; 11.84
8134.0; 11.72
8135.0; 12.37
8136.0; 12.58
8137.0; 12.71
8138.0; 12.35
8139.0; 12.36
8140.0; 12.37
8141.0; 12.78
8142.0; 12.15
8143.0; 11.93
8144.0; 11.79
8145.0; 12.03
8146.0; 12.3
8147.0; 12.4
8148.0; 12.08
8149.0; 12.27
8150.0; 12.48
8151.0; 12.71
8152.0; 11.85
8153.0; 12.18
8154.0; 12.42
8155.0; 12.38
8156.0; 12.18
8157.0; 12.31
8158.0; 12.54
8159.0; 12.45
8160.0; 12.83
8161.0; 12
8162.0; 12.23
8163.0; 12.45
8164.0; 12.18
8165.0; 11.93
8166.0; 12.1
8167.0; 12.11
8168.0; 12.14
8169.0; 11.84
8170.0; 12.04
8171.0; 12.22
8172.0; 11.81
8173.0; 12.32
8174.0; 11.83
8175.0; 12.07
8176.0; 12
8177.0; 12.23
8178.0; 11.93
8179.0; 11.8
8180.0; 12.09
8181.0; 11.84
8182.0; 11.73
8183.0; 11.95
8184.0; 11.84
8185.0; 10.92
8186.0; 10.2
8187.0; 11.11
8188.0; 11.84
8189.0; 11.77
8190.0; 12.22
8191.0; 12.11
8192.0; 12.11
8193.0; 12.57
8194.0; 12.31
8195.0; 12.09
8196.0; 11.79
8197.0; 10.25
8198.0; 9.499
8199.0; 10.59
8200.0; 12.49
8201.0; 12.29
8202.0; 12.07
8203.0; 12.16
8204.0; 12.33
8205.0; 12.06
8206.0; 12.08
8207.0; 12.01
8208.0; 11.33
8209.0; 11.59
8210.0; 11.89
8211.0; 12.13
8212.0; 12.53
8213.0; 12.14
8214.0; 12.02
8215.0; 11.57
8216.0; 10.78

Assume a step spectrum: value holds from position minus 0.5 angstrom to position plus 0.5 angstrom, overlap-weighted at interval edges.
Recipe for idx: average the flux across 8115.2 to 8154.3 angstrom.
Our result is 12.3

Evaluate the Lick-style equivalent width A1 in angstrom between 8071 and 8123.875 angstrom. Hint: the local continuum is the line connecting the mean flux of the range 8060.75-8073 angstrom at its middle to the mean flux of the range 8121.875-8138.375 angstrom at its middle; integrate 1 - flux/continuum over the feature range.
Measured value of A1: 0.8 angstrom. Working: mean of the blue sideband 12.6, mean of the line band 12.2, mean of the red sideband 12.2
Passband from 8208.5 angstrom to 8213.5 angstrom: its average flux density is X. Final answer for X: 12.1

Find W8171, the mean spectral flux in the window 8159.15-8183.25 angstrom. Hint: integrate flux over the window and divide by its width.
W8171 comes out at 12.1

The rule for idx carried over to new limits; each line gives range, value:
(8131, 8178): 12.2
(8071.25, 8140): 12.2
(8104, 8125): 12.3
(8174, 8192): 11.8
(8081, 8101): 12.1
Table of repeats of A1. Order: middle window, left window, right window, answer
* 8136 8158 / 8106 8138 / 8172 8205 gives -0.40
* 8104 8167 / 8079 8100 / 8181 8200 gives -2.03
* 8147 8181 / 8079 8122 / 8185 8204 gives -1.02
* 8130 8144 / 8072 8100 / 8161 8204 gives -0.25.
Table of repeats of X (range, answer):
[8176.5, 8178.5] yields 12.1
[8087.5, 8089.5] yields 11.8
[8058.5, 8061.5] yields 12.5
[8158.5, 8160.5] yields 12.6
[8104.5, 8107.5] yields 12.5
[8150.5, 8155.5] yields 12.3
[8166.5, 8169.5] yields 12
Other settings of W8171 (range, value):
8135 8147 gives 12.3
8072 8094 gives 12.2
